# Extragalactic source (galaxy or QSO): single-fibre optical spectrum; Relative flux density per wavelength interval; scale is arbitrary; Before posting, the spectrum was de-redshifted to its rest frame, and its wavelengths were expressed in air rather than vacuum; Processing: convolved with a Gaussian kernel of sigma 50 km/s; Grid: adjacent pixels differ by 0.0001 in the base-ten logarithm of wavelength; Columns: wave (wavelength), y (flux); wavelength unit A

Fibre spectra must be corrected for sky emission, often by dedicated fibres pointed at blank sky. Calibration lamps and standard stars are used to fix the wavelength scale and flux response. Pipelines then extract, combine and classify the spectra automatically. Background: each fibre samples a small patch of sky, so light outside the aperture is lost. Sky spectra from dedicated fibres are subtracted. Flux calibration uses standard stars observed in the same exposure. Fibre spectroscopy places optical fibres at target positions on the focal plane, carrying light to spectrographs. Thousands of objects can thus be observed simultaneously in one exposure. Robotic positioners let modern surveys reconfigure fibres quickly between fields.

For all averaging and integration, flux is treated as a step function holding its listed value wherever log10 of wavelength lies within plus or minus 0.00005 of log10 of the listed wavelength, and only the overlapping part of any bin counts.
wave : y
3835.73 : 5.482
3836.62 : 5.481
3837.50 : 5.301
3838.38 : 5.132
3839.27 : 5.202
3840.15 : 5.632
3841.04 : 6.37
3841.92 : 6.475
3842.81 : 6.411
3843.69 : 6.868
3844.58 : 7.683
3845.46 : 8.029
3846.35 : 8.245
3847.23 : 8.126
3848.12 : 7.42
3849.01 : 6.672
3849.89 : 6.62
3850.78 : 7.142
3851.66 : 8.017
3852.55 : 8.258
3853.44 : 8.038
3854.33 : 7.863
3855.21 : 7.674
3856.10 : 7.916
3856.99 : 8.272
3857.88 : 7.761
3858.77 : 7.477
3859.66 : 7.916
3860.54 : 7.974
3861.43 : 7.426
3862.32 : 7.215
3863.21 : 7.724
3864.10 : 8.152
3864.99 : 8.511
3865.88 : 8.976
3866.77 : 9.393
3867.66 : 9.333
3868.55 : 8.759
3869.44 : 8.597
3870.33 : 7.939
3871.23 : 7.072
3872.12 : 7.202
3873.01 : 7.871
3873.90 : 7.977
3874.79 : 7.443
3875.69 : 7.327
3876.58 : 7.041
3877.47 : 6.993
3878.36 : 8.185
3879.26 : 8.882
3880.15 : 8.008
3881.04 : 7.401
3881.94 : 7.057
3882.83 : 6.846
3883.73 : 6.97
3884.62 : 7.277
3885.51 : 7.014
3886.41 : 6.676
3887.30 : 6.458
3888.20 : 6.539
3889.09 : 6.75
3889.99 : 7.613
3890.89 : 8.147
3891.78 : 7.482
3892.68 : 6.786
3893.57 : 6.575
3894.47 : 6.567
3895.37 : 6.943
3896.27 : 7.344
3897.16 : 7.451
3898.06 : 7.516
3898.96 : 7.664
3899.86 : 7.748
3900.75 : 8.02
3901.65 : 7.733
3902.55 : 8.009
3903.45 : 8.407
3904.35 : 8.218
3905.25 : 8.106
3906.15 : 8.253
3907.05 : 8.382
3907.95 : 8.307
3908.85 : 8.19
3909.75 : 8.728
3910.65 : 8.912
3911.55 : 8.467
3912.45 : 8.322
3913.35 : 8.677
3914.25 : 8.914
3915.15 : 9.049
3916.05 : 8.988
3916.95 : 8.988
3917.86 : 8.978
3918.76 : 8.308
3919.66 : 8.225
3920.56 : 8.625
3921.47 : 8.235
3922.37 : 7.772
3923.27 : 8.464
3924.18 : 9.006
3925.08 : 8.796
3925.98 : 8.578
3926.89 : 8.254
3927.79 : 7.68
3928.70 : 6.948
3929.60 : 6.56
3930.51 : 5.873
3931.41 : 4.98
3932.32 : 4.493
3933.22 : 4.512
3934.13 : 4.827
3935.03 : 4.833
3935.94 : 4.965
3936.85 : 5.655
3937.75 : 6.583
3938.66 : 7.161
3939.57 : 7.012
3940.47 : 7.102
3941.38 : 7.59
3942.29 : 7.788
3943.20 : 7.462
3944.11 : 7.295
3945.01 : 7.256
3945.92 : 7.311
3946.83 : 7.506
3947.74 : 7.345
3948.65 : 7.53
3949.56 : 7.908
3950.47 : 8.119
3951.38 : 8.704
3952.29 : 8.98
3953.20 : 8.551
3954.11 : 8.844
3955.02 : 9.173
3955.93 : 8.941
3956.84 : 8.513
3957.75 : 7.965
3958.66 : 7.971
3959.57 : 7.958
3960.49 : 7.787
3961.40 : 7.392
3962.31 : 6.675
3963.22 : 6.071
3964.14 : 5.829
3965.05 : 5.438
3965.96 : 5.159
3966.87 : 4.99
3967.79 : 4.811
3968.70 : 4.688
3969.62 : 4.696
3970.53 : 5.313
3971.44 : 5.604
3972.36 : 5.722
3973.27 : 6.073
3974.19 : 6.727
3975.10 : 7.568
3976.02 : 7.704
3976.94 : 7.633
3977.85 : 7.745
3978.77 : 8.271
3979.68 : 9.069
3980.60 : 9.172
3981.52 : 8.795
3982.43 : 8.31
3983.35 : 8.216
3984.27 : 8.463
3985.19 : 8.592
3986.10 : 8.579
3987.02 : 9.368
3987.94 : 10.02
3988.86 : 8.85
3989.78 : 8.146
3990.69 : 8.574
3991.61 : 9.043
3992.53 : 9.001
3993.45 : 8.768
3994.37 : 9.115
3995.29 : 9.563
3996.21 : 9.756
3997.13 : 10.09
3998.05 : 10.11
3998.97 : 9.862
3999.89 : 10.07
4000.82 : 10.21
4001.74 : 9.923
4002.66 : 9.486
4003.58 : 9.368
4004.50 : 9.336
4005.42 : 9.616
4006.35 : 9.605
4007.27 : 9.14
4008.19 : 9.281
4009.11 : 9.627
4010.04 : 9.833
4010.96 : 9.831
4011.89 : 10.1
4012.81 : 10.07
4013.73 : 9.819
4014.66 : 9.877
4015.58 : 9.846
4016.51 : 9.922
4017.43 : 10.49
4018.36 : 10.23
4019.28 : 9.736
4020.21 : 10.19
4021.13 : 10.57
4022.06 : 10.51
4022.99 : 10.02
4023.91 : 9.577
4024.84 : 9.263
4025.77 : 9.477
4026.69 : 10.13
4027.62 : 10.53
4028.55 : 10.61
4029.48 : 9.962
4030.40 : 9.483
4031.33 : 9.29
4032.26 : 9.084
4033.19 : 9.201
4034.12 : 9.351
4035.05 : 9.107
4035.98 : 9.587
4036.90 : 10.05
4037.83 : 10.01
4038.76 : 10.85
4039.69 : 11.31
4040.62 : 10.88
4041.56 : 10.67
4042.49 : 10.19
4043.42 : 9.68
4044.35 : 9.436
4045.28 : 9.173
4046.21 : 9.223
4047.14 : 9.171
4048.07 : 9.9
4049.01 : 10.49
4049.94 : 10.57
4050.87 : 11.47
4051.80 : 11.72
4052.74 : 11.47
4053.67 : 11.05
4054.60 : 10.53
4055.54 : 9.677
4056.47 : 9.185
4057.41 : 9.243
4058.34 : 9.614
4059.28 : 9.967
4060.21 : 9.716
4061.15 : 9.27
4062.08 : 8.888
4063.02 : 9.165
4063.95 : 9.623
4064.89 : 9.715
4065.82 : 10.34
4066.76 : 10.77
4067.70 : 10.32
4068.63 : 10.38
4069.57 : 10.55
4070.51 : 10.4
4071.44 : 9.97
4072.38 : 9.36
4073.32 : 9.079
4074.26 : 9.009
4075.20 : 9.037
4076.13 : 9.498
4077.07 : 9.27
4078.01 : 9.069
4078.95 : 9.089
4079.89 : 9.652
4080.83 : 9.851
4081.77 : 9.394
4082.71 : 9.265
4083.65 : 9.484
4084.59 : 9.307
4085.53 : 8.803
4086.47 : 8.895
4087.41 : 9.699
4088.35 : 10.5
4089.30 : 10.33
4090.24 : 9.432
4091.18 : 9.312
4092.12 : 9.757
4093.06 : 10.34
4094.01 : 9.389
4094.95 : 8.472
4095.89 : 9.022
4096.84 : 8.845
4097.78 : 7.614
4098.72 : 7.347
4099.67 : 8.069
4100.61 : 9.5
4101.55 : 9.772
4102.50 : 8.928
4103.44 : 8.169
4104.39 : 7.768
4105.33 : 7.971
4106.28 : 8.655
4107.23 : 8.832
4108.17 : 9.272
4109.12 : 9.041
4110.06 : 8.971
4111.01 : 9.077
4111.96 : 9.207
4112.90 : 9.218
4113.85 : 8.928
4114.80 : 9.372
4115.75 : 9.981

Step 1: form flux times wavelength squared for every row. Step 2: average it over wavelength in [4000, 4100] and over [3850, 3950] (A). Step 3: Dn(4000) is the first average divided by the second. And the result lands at 1.4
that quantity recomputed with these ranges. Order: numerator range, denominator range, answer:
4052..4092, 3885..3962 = 1.37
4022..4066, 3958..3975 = 1.69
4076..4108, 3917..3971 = 1.37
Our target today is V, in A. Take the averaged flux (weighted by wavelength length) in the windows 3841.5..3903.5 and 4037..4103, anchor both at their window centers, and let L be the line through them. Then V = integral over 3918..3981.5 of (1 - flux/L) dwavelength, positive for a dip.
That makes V 9.5 A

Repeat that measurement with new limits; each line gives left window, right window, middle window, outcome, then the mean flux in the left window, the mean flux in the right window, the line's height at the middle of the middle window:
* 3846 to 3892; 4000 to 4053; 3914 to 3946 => 4.7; 7.69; 9.95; 8.56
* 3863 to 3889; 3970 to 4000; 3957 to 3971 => 3.4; 7.7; 8.4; 8.26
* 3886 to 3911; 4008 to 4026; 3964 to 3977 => 4.6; 7.62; 9.93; 9.02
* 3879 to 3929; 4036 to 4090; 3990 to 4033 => -2.3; 7.9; 9.88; 9.24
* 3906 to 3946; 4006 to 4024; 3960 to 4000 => 5.7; 7.54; 9.93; 8.99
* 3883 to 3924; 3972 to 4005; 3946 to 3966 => 1.7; 7.89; 8.77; 8.43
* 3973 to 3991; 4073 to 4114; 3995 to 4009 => -2.1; 8.32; 9.09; 8.46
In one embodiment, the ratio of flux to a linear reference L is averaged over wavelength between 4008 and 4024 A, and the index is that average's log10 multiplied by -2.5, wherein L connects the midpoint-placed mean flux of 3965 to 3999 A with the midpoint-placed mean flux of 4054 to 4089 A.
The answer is -0.17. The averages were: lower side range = 7.84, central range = 10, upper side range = 9.62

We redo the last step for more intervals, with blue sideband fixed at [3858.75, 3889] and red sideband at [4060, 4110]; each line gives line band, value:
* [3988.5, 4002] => -0.09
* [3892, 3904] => 0.06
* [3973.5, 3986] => 0.05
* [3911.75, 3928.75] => -0.06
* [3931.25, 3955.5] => 0.17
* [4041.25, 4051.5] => -0.12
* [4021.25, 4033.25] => -0.11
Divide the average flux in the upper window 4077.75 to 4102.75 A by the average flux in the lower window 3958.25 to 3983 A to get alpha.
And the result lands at 1.4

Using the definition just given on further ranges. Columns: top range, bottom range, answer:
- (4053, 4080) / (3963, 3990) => 1.35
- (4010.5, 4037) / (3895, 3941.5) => 1.30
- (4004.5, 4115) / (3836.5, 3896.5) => 1.30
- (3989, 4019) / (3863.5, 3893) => 1.25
